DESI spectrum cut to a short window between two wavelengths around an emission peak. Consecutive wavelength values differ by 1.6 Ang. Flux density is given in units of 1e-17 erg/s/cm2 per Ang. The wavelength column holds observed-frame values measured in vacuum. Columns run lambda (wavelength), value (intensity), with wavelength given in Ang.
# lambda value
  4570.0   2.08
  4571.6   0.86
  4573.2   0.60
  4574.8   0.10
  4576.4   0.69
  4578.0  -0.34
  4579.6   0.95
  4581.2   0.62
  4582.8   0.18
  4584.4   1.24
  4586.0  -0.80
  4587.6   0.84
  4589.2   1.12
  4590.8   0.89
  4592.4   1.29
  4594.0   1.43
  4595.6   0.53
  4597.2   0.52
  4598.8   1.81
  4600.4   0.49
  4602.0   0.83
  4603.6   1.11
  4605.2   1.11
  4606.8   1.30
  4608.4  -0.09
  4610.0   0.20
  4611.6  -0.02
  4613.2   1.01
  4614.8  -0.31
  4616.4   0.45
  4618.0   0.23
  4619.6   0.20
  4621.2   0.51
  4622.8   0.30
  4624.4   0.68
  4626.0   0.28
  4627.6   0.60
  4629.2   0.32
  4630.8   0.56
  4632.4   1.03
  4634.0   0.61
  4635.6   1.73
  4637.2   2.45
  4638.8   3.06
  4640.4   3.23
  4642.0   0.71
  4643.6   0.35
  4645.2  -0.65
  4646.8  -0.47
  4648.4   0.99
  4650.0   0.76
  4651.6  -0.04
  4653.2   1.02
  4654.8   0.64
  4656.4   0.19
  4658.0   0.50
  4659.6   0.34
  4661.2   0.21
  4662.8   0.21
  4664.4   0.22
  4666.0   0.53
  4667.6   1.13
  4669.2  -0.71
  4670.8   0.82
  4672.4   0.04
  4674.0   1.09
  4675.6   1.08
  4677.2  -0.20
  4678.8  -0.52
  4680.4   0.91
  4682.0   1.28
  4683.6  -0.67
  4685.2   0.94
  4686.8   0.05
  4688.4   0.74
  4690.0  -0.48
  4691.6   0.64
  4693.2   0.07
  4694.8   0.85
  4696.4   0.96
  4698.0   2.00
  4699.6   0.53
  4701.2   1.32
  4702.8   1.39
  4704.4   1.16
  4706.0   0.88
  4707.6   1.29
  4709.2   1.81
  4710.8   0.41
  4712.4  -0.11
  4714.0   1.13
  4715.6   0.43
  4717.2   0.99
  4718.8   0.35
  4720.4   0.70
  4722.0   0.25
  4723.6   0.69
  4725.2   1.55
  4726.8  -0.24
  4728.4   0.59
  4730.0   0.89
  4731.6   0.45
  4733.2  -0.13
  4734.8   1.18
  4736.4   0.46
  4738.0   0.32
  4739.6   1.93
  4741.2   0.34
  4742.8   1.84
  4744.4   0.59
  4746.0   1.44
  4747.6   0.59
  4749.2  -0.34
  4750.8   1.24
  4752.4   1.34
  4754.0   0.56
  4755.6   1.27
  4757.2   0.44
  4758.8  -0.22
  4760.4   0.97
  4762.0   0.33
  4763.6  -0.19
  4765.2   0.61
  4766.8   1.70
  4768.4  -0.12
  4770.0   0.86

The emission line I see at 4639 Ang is [O II] 3727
